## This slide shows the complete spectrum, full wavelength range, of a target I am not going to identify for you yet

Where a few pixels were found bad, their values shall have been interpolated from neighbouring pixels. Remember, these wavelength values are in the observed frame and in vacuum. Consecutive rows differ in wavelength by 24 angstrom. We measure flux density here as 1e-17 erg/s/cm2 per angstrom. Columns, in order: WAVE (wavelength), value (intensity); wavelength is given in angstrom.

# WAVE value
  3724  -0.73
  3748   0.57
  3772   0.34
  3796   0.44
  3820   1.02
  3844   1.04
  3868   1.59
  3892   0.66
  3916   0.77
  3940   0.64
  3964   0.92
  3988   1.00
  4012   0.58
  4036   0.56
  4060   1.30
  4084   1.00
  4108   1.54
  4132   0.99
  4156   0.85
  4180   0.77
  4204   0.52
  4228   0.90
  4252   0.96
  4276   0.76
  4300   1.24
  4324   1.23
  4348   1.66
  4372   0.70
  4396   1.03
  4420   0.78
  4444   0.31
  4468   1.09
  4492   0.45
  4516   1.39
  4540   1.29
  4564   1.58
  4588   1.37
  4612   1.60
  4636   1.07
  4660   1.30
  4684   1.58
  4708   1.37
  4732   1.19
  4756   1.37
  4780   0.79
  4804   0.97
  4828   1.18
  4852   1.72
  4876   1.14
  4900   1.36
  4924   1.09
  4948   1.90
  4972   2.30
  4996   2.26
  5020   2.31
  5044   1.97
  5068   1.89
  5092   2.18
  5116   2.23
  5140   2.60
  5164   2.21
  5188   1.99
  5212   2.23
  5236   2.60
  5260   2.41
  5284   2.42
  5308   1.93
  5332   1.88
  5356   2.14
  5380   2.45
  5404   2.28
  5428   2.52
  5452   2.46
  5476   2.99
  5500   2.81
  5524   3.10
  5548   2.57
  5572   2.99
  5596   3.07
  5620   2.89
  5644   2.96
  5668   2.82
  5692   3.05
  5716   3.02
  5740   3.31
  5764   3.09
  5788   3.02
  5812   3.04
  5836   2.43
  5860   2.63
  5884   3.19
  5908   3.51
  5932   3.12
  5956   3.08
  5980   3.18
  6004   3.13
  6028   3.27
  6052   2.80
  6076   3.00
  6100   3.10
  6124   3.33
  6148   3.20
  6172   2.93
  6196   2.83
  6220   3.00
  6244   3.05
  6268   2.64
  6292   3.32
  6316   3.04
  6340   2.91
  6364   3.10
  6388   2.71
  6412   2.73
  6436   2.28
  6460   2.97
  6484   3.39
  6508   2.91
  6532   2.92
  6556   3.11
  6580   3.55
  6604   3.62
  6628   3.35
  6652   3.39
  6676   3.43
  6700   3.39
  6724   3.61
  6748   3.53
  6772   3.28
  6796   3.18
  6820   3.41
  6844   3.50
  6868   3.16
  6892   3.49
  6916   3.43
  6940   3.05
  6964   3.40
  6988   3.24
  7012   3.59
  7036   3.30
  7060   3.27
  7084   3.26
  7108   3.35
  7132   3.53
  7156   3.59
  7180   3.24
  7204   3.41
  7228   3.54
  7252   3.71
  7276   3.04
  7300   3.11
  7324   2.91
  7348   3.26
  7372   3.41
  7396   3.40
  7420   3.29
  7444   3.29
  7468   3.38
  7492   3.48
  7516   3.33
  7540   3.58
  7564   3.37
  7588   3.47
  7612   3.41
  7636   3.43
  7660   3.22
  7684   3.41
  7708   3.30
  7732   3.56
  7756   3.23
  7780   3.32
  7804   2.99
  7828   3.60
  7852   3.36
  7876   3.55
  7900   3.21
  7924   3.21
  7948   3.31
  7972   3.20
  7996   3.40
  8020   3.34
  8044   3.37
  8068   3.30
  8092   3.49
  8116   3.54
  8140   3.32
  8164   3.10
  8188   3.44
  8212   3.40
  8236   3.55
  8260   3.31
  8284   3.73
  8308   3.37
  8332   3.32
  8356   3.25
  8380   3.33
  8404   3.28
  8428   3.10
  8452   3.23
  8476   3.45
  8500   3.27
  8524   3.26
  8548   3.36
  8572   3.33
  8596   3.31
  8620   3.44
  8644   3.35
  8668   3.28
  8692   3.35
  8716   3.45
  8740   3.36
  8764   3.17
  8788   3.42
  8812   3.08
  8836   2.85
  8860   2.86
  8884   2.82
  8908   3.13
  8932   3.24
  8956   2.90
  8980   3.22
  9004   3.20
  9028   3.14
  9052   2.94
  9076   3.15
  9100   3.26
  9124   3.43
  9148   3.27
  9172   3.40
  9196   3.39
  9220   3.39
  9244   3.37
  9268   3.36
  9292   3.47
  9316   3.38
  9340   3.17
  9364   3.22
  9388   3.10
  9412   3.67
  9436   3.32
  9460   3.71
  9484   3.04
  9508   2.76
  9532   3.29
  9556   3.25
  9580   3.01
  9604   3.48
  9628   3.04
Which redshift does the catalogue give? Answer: 0.242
